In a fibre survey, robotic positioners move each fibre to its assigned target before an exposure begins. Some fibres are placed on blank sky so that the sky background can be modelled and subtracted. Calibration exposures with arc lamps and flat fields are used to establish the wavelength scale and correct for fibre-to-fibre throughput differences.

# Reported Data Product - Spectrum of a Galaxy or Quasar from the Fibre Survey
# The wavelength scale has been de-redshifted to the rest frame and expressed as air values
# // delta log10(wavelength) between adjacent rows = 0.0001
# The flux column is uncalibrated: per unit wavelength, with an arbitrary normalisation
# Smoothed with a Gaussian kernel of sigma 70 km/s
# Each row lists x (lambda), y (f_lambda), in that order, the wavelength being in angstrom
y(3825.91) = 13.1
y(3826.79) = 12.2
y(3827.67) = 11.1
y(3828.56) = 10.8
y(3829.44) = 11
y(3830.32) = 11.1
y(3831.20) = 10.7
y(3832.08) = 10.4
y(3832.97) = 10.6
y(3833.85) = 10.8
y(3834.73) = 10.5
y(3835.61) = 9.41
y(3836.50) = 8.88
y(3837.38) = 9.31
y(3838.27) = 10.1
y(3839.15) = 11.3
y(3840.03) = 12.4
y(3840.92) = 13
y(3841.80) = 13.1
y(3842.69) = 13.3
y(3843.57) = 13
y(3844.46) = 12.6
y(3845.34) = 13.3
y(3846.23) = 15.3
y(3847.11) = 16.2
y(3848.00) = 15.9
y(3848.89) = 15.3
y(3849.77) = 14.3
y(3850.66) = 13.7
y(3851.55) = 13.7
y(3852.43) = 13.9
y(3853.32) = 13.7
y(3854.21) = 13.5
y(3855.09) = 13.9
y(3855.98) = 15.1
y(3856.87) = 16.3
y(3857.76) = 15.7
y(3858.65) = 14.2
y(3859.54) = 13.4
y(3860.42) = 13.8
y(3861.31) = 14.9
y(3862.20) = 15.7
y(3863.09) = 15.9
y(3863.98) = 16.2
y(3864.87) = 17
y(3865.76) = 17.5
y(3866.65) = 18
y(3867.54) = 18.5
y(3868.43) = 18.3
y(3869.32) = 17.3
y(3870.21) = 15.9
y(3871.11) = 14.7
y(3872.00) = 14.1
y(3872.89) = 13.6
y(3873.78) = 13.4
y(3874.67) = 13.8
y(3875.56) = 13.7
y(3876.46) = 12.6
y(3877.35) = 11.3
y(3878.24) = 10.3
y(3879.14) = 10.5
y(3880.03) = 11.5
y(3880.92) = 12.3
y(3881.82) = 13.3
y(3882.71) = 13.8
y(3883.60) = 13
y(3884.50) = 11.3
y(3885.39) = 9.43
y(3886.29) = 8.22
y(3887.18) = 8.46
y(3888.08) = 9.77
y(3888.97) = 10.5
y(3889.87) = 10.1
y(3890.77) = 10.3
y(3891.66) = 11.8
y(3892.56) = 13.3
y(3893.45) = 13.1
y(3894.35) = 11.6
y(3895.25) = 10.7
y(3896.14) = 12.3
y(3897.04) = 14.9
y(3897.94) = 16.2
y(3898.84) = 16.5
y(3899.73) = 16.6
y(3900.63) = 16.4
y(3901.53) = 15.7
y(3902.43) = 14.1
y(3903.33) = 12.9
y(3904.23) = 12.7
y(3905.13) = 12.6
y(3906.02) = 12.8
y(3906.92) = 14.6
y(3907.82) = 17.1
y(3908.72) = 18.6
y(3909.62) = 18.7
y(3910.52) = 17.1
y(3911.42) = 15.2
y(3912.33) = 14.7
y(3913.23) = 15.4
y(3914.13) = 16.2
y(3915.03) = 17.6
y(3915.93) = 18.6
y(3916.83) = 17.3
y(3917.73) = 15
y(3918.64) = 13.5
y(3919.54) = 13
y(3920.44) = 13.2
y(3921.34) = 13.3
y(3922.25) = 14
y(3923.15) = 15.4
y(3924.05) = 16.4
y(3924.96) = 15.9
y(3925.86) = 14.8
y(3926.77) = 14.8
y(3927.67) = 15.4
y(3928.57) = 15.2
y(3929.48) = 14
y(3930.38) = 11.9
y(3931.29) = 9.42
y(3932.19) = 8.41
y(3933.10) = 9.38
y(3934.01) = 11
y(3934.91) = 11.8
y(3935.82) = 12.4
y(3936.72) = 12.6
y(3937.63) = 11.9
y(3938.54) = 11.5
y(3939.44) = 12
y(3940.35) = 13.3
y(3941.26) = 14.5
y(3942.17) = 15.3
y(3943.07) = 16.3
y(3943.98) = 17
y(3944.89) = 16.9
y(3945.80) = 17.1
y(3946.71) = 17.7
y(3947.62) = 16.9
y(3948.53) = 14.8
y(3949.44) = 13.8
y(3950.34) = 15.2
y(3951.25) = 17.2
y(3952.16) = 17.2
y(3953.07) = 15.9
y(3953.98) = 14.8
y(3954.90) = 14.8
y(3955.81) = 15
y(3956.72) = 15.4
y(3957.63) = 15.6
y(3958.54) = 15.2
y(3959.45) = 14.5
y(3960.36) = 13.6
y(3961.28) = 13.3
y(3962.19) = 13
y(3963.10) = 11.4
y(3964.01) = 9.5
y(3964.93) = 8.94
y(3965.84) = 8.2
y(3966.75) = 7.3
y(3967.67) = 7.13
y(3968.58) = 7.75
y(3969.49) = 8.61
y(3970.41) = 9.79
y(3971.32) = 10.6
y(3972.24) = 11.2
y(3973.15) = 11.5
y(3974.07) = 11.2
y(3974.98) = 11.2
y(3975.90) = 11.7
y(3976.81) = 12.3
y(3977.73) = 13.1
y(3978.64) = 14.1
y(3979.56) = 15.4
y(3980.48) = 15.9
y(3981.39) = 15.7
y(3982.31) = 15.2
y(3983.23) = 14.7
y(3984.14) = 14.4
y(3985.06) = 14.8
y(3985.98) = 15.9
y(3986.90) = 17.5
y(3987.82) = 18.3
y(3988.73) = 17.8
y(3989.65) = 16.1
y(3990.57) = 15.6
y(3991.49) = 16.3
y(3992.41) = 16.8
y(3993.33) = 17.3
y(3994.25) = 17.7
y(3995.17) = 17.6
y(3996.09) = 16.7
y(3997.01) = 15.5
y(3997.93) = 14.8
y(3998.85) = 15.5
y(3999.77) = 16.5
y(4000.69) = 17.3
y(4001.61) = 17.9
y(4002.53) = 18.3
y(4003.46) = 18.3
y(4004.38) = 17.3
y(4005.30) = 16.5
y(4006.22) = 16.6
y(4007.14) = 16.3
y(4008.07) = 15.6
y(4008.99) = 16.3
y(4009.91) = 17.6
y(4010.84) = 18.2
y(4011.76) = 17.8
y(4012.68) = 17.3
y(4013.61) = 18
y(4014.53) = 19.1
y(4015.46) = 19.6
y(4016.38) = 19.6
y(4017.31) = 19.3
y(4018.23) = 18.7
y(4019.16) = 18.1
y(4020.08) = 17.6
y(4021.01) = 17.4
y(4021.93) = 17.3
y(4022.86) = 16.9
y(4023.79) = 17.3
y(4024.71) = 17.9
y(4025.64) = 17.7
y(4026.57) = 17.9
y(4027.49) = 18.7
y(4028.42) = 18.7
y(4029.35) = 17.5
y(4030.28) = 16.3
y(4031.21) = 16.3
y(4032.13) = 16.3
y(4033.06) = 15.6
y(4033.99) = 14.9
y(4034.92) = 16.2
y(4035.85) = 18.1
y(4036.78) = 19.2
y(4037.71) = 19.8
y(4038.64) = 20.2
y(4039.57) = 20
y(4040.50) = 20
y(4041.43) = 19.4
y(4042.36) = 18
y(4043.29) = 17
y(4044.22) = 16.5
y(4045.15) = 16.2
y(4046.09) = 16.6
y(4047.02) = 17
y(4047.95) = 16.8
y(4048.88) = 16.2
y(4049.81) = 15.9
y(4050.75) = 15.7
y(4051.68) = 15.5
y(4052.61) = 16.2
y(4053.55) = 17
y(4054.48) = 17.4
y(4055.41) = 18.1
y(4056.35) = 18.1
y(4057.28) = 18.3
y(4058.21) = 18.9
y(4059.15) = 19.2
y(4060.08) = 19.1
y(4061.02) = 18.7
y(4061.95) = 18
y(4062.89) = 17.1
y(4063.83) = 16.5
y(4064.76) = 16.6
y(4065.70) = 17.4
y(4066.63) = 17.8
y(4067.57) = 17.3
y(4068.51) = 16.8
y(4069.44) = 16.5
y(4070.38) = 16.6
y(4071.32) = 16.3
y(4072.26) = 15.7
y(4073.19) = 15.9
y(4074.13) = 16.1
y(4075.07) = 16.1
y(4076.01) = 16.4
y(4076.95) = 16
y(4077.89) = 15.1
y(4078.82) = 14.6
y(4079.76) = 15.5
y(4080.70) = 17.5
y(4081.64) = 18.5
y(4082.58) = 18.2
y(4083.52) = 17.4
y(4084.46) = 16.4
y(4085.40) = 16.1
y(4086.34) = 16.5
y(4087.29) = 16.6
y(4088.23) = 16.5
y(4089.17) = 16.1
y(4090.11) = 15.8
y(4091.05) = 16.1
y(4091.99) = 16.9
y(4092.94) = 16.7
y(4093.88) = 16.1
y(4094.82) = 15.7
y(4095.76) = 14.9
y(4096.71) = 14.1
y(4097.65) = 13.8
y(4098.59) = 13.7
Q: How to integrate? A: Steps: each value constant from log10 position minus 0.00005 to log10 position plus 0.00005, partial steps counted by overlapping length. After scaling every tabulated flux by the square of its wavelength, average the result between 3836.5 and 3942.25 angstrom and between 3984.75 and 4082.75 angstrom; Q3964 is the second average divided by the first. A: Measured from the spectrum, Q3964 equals 1.3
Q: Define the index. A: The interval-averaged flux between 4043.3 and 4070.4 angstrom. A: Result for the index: 17.2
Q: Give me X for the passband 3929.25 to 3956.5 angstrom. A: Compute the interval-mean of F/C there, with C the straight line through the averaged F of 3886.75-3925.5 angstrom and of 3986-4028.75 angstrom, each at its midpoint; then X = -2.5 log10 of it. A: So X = 0.11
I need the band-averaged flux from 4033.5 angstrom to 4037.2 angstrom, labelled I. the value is 17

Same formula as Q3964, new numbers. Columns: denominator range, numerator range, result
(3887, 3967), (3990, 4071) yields 1.31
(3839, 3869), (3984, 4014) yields 1.22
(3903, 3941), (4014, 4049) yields 1.34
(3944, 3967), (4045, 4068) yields 1.28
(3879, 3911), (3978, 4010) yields 1.31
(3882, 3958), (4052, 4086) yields 1.30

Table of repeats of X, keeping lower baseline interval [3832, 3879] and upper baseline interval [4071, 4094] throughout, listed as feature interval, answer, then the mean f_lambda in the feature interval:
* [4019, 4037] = -0.099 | 17.3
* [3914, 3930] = -0.044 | 15.2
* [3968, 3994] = 0.096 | 14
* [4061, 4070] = -0.066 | 17.2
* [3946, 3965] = 0.025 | 14.6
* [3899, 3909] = -0.040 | 14.9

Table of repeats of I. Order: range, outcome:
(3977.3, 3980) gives 14.2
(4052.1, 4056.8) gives 17.3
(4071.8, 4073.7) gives 15.9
